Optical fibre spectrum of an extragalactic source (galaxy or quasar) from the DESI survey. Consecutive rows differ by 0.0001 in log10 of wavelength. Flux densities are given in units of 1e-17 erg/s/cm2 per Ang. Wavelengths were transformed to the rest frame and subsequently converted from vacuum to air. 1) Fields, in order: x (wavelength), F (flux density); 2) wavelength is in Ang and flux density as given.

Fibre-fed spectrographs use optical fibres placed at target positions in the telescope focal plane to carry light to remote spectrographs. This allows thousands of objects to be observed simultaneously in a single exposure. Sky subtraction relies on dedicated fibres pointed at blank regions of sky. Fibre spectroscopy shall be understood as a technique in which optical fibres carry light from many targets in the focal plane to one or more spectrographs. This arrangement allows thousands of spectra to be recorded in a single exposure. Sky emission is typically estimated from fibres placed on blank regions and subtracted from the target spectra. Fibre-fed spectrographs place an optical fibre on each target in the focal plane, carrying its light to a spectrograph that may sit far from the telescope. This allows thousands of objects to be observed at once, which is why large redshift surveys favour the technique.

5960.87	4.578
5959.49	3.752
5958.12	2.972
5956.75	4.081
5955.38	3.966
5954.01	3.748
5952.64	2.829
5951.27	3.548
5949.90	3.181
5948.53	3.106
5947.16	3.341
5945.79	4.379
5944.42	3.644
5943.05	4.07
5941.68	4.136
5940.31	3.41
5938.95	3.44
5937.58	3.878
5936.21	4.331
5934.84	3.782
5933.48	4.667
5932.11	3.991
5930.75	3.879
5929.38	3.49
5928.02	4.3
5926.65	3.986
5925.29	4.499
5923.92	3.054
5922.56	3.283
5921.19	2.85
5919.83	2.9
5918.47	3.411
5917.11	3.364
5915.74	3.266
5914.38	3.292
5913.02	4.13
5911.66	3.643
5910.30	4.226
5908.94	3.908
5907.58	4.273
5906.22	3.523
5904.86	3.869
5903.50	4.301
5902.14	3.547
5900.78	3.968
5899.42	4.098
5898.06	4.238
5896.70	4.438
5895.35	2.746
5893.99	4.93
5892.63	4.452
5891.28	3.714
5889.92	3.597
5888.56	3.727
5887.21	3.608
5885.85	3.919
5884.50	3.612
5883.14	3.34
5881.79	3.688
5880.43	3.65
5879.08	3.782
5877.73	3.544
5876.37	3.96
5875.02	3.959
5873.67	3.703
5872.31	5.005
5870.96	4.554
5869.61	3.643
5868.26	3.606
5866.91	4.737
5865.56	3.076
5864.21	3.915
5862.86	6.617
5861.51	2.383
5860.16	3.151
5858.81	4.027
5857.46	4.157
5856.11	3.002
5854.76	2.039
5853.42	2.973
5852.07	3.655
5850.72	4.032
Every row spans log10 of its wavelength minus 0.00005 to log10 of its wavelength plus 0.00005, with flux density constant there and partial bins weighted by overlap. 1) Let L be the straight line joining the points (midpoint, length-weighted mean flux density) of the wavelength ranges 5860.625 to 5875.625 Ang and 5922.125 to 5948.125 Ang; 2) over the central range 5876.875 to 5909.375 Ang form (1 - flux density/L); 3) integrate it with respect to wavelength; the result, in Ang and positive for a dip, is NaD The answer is 1.3 Ang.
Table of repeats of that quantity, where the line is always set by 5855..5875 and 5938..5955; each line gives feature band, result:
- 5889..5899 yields -0.5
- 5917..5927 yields 0.8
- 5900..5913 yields -0.6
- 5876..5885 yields 0.5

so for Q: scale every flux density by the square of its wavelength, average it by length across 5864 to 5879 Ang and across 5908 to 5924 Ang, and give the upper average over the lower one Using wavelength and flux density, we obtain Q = 0.9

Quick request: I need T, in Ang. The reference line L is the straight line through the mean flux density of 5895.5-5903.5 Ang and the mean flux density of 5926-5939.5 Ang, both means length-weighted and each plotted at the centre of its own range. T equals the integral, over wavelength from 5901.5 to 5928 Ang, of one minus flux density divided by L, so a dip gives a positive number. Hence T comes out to 2.1 Ang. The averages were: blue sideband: 3.99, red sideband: 3.98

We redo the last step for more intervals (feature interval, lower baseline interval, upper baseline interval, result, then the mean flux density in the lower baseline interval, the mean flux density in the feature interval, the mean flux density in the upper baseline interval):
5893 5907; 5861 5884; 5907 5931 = -0.8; 3.96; 3.98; 3.65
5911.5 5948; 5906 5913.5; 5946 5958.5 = 0.1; 3.97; 3.72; 3.47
